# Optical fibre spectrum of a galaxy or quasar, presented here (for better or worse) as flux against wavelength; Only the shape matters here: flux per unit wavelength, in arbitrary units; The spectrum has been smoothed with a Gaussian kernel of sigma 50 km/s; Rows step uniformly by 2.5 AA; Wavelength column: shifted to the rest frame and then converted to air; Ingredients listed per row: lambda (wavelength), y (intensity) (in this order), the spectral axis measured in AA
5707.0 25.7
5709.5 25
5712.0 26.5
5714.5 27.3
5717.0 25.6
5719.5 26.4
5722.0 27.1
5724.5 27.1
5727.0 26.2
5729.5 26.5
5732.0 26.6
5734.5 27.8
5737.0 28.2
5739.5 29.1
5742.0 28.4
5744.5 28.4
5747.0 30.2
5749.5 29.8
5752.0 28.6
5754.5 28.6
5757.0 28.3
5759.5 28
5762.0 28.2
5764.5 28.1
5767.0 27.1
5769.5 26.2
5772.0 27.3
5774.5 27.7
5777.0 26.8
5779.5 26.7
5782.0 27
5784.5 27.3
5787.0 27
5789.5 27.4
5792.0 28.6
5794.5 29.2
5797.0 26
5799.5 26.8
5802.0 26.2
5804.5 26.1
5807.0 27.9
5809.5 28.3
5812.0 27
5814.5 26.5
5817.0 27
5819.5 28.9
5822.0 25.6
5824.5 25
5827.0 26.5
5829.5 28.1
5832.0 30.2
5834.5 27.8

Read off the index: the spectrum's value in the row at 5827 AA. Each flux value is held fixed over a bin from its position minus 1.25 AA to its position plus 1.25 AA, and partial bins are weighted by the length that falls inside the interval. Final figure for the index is 26.5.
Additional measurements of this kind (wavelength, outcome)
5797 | 26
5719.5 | 26.4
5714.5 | 27.3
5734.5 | 27.8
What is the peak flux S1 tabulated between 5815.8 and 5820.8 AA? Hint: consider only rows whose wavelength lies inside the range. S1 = 28.9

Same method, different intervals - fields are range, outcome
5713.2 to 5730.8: 27.3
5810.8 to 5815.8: 27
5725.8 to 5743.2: 29.1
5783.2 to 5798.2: 29.2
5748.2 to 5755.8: 29.8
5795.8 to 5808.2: 27.9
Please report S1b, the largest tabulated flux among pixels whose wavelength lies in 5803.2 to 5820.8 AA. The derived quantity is 28.9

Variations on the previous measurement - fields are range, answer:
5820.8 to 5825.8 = 25.6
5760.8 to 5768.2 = 28.2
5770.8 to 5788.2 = 27.7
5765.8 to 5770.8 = 27.1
